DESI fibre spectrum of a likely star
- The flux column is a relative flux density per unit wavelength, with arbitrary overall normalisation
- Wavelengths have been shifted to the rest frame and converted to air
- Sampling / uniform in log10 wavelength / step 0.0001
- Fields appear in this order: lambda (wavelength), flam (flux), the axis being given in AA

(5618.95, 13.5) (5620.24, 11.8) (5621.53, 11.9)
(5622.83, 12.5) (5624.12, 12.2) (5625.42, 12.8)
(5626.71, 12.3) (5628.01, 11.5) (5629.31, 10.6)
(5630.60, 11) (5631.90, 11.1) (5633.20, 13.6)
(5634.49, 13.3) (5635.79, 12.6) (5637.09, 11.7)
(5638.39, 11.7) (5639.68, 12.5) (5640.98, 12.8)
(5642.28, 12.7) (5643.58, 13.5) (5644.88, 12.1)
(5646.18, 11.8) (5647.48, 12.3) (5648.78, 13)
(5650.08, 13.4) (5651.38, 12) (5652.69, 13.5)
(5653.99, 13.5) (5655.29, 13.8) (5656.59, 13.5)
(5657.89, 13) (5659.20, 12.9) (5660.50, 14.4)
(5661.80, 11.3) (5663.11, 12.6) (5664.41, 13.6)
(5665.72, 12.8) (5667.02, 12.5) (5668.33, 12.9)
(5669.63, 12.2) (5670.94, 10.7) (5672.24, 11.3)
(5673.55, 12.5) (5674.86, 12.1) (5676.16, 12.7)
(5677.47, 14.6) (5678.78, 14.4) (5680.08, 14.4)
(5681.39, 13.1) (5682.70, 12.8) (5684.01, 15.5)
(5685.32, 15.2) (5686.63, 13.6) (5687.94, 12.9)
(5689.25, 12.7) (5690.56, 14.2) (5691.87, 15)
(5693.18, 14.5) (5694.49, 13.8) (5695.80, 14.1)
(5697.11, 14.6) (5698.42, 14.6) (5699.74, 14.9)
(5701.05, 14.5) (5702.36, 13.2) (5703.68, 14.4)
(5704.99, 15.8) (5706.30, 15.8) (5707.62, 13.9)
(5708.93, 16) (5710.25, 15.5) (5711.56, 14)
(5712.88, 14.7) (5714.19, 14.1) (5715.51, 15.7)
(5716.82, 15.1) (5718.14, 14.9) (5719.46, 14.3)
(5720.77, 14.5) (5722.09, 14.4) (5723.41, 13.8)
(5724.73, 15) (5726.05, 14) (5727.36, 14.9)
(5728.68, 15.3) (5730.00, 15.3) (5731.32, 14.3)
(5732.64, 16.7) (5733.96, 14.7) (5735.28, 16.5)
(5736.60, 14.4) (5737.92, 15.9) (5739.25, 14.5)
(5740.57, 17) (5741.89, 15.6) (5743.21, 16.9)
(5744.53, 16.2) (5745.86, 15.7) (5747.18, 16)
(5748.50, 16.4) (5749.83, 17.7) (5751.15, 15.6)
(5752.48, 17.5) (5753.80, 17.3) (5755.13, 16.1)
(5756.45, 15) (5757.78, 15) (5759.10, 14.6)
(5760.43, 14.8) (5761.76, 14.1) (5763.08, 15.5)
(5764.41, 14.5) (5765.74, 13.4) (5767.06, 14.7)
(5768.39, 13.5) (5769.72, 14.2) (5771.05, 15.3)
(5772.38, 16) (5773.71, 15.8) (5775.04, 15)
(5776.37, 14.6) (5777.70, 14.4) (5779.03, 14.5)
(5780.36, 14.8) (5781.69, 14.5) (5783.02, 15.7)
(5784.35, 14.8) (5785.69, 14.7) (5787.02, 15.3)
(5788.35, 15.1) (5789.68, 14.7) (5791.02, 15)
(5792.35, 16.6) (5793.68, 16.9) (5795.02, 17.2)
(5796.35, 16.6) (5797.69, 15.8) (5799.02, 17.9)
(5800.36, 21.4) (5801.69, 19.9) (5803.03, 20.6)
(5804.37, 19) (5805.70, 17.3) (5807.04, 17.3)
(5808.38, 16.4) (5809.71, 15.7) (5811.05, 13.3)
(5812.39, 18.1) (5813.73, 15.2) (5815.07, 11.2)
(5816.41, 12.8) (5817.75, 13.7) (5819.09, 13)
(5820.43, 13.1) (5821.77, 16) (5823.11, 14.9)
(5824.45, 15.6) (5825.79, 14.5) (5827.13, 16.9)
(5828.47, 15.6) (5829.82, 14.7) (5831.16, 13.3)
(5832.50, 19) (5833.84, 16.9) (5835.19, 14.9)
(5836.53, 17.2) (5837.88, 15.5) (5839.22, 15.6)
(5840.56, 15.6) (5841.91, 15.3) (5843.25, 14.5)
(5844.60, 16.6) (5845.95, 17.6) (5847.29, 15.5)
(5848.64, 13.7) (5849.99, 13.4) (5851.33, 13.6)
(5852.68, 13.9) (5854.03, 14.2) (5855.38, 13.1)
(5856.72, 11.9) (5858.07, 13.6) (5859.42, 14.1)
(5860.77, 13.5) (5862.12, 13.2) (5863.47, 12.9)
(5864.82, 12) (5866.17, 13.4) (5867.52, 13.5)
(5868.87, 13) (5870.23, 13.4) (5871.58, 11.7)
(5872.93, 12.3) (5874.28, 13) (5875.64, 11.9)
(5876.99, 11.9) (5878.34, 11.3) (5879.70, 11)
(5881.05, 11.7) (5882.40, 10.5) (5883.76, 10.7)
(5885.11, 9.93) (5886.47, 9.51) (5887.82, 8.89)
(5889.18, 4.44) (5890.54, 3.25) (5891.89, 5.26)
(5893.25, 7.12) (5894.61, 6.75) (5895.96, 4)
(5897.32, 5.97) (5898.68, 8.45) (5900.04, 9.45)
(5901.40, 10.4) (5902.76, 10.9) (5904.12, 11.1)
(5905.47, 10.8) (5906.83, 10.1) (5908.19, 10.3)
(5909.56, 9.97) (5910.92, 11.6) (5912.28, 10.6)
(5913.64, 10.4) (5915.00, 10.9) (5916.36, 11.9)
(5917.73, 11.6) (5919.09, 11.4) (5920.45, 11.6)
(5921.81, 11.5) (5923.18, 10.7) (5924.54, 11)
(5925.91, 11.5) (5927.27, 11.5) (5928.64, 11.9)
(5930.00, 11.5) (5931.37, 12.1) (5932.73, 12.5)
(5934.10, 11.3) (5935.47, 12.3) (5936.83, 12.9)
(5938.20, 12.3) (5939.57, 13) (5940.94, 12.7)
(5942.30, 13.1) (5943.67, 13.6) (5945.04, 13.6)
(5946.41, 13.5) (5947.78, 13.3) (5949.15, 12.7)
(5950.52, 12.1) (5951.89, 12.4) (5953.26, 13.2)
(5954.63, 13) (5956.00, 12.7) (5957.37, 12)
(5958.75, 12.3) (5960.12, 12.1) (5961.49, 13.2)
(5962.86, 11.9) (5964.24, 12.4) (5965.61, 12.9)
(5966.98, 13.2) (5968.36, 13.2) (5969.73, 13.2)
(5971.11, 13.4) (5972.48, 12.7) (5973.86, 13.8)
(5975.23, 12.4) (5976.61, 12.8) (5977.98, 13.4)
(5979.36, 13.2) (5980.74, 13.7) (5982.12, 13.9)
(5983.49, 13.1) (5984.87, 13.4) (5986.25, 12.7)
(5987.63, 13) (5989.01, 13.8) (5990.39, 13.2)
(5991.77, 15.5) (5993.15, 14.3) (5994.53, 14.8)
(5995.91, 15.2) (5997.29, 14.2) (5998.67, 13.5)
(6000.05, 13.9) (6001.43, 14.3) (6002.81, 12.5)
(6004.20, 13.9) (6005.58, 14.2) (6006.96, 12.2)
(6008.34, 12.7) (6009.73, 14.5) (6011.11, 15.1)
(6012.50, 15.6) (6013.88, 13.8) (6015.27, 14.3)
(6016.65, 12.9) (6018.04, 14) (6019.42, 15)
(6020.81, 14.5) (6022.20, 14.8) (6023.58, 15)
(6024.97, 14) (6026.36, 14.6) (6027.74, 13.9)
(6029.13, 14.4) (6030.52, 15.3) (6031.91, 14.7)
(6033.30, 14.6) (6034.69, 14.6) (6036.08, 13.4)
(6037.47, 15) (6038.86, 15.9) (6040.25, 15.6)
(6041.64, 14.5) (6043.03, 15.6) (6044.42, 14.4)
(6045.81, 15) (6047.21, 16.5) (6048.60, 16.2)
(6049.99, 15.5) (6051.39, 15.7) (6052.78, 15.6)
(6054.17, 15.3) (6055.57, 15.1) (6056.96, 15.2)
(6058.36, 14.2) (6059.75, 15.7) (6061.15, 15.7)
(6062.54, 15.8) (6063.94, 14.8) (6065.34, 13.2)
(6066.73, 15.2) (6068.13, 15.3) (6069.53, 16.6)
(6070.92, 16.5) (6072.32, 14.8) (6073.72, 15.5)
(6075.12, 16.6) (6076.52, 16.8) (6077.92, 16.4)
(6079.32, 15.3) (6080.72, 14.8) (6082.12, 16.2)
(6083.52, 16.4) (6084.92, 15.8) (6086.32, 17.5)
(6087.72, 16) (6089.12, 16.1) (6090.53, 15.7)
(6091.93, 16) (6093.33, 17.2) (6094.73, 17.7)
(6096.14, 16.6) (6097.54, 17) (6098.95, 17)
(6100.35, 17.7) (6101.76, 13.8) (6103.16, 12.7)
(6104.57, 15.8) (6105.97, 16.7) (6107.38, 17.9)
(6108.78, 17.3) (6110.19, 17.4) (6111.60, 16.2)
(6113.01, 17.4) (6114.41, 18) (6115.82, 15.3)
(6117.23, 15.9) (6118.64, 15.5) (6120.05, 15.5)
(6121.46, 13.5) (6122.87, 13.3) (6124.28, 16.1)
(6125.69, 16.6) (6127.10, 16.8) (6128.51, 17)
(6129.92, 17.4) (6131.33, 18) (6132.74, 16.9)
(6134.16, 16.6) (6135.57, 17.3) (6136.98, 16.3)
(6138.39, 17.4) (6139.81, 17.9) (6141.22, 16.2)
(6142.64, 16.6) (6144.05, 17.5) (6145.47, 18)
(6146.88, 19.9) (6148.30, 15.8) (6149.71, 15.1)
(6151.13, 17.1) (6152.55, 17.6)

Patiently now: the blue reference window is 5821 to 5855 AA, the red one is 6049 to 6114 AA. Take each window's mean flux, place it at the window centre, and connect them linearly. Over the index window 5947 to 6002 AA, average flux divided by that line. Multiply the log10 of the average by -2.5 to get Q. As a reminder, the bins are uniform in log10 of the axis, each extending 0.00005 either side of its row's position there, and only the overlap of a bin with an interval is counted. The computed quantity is 0.18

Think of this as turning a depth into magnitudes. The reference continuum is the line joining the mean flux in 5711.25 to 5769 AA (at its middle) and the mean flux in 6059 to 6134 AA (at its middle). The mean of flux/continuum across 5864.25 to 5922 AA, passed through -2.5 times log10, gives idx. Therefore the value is 0.461 mag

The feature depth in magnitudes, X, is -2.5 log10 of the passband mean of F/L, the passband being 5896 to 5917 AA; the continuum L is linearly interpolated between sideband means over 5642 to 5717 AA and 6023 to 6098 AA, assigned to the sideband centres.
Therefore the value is 0.42 mag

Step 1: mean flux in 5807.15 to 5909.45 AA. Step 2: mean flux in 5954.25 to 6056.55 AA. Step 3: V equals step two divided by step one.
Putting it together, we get 1.1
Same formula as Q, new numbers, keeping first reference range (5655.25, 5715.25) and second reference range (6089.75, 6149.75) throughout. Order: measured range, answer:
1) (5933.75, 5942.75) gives 0.220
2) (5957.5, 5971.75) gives 0.216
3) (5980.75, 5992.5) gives 0.156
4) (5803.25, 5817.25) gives -0.087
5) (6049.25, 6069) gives 0.067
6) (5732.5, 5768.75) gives -0.102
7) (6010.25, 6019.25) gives 0.110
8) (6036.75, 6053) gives 0.042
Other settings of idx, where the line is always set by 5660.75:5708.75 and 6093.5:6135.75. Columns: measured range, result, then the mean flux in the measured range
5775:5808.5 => -0.15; 16.4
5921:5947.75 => 0.23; 12.3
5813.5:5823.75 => 0.06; 13.7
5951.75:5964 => 0.22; 12.5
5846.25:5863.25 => 0.08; 13.7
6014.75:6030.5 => 0.10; 14.4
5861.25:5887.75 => 0.24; 11.9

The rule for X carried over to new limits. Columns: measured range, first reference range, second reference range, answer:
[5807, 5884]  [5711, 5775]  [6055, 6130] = 0.10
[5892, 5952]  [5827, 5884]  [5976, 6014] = 0.25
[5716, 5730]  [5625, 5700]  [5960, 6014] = -0.12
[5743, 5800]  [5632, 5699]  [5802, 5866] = -0.09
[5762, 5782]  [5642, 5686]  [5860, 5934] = -0.23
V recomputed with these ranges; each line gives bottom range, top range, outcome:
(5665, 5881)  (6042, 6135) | 1.08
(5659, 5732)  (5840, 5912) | 0.82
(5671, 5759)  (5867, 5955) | 0.74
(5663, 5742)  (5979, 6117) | 1.06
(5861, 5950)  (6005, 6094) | 1.38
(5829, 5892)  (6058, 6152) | 1.26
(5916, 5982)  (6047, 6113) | 1.27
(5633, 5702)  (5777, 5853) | 1.19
